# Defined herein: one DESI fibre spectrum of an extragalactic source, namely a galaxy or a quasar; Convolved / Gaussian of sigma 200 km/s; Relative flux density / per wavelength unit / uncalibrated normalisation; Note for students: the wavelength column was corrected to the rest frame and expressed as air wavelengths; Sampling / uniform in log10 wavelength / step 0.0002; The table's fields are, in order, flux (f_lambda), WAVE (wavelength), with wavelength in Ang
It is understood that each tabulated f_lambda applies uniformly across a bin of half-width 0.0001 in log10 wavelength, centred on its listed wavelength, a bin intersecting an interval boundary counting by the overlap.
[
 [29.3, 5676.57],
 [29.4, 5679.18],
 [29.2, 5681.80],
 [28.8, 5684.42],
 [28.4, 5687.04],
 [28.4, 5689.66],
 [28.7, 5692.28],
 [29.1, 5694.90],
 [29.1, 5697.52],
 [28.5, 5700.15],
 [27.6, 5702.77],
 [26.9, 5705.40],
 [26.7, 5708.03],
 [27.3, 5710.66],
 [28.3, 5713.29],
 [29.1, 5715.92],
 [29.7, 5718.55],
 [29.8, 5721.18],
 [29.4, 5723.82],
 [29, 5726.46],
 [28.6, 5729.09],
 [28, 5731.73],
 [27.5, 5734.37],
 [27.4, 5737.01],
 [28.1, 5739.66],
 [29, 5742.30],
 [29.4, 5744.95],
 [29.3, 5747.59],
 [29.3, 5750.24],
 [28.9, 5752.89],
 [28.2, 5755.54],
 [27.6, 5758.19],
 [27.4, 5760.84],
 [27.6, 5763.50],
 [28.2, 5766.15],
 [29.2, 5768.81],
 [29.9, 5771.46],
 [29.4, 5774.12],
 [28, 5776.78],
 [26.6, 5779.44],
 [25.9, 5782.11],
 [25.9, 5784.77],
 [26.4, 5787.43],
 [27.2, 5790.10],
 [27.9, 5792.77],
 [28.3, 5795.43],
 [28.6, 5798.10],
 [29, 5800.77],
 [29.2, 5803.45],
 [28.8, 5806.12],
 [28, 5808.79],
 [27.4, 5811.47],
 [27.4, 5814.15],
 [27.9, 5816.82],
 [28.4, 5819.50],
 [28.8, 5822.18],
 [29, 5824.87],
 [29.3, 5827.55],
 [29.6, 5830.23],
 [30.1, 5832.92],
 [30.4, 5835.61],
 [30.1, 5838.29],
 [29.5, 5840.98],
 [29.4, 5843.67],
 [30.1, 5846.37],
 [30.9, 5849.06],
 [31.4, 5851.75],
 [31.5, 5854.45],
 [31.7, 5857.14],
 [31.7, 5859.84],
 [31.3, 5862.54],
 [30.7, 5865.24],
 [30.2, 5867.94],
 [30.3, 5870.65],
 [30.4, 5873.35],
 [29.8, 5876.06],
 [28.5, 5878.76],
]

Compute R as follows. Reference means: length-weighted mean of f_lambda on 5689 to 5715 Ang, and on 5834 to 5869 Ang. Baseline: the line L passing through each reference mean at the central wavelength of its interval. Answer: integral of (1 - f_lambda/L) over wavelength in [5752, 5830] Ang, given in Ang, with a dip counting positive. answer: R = 4.0 Ang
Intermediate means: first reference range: 28.1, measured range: 28.1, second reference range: 30.7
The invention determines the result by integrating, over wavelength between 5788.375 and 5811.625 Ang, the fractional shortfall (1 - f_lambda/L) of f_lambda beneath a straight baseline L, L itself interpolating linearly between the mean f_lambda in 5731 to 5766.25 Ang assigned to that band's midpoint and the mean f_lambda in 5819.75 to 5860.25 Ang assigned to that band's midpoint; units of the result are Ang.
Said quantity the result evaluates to 0.84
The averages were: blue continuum 28.3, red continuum 30.2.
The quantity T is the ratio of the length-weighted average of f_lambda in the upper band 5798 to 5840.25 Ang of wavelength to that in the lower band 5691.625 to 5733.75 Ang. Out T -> 1.0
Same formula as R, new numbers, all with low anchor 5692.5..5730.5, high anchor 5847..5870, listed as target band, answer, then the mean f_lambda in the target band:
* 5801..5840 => 2.0 Ang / 28.9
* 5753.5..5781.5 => 1.3 Ang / 28.2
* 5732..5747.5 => 0.4 Ang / 28.3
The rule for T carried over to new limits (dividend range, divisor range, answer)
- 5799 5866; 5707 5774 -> 1.04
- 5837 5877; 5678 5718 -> 1.08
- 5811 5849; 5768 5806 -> 1.04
